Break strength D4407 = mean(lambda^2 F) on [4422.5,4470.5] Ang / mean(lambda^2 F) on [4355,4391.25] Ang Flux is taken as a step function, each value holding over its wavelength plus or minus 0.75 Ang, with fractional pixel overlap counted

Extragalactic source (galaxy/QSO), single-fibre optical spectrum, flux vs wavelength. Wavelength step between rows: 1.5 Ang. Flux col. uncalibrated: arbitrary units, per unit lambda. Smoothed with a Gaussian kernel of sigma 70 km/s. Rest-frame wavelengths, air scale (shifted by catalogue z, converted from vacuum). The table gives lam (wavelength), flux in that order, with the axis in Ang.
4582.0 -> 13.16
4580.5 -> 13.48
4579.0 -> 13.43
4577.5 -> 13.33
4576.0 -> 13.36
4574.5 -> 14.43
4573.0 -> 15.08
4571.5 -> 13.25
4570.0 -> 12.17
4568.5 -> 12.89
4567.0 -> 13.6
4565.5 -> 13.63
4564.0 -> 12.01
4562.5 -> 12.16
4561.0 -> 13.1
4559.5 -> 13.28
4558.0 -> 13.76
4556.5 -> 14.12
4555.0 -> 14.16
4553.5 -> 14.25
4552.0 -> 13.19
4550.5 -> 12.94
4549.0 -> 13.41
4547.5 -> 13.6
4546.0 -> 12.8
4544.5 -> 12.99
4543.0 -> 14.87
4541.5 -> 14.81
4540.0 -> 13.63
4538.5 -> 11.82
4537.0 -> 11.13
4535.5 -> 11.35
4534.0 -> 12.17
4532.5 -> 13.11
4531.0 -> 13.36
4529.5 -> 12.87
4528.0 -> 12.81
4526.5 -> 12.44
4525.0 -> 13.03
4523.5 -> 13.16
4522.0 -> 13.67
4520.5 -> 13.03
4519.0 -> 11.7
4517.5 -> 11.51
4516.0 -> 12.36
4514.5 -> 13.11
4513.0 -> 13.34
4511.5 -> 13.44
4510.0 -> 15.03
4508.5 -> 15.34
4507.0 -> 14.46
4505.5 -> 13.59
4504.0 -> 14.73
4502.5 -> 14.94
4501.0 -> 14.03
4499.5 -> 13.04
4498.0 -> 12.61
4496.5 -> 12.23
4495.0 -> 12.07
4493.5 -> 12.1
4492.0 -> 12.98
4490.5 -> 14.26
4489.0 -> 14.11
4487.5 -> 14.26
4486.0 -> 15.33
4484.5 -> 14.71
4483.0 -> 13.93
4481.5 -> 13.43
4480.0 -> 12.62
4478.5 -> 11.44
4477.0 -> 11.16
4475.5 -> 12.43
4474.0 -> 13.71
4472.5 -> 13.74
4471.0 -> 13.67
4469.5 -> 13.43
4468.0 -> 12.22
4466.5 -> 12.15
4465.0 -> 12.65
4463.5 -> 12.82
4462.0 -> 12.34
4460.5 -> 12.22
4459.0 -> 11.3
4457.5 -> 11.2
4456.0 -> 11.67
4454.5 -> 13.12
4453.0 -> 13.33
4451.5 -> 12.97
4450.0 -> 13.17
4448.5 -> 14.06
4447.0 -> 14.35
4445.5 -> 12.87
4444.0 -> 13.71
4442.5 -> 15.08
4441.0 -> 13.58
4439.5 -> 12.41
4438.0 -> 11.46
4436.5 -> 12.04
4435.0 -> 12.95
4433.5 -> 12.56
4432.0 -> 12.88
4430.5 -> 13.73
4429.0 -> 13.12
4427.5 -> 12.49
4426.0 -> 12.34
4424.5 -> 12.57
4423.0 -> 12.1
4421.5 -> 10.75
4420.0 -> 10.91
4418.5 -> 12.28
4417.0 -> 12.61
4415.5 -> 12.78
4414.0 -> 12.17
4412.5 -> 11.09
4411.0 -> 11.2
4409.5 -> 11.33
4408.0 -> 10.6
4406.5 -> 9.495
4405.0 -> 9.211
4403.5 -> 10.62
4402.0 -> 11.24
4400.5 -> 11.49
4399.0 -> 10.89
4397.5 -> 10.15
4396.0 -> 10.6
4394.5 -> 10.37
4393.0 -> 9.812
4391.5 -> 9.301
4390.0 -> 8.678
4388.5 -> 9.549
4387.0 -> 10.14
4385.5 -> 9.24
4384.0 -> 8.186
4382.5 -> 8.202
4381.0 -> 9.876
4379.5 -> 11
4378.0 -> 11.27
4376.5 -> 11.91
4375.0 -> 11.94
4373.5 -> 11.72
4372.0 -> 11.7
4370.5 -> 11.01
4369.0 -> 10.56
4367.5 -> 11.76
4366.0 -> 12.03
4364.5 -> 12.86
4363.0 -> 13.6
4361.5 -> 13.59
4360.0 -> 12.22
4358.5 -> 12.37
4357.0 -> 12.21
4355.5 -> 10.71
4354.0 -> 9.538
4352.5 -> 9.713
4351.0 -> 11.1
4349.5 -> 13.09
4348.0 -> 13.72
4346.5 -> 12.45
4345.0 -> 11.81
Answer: 1.19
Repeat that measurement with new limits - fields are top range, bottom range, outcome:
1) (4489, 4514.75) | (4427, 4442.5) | 1.09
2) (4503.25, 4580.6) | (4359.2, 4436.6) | 1.25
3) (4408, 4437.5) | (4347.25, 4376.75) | 1.05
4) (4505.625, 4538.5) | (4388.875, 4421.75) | 1.27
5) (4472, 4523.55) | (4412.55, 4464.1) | 1.09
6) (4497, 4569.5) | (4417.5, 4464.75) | 1.09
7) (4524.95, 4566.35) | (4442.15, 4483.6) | 1.06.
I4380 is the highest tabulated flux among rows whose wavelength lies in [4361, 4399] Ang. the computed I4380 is 13.6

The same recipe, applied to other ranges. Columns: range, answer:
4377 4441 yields 13.73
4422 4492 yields 15.33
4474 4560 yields 15.34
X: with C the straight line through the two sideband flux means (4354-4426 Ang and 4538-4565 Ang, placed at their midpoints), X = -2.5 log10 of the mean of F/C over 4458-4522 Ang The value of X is -0.06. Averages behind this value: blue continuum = 11.1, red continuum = 13.4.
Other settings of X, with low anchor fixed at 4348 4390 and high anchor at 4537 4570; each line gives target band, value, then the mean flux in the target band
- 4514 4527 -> 0.02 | 12.7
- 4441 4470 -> -0.06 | 12.9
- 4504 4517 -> -0.08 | 13.8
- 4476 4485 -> -0.03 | 12.8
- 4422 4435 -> -0.08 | 12.7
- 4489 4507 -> -0.06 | 13.4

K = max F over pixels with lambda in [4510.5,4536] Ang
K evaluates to 13.67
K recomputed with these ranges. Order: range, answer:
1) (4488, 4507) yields 14.94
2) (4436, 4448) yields 15.08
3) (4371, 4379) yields 11.94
